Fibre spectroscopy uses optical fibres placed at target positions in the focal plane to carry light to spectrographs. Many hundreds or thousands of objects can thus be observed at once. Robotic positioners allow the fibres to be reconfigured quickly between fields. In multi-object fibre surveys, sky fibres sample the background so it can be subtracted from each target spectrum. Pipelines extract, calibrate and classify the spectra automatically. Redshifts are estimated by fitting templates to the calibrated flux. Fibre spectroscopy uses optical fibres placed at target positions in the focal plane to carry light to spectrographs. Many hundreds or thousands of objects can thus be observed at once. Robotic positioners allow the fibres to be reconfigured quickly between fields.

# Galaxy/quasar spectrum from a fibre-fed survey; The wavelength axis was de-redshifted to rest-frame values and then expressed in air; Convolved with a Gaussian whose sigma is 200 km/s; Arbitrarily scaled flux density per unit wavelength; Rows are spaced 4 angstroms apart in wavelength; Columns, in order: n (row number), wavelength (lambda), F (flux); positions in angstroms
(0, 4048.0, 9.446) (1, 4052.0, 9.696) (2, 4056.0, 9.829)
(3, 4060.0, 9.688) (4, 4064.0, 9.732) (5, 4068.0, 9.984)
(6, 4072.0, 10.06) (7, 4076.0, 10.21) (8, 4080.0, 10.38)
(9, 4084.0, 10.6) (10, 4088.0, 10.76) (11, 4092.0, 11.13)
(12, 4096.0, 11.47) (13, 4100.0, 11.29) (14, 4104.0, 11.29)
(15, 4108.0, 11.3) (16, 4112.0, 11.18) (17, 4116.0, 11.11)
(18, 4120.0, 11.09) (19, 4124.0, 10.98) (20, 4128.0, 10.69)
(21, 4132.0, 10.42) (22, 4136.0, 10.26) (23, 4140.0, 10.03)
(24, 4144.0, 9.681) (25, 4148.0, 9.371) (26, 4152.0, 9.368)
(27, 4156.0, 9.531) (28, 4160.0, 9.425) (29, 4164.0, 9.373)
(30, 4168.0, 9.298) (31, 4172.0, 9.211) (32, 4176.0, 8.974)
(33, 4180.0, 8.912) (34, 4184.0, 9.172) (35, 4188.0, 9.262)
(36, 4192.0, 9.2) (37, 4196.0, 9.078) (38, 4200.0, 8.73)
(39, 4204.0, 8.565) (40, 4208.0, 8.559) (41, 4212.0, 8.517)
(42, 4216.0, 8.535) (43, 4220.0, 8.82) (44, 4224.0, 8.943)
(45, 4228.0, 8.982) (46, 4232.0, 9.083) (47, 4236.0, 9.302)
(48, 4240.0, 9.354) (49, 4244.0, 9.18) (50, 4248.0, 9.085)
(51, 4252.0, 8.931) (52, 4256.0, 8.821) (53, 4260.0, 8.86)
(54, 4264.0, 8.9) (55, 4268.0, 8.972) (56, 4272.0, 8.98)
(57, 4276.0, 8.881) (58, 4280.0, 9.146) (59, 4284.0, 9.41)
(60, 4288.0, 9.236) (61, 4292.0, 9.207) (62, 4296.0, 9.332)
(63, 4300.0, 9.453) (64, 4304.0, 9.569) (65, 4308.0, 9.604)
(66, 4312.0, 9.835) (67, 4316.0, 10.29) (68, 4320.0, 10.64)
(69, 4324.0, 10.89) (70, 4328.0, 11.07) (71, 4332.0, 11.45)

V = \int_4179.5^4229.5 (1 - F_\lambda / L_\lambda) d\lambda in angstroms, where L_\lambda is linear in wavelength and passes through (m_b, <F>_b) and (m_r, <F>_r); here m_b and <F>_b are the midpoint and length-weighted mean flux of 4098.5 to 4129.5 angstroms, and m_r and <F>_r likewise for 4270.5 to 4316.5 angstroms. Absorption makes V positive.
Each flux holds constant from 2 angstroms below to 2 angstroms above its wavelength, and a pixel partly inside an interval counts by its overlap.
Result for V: 6.7 angstroms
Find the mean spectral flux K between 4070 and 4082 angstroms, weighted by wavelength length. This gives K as 10.2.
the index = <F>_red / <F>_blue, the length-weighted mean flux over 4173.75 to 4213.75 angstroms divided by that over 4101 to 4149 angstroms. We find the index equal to 0.84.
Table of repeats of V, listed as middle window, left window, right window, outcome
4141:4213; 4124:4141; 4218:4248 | 5.1 angstroms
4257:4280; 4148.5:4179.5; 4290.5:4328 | 1.9 angstroms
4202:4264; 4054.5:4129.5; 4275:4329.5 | 7.1 angstroms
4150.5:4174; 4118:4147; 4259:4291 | 1.8 angstroms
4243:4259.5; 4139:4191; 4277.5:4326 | 1.0 angstroms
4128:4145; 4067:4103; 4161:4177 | -0.7 angstroms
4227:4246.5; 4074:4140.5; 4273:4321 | 1.5 angstroms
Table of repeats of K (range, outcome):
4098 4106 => 11.3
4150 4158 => 9.45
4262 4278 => 8.93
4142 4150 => 9.53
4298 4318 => 9.75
